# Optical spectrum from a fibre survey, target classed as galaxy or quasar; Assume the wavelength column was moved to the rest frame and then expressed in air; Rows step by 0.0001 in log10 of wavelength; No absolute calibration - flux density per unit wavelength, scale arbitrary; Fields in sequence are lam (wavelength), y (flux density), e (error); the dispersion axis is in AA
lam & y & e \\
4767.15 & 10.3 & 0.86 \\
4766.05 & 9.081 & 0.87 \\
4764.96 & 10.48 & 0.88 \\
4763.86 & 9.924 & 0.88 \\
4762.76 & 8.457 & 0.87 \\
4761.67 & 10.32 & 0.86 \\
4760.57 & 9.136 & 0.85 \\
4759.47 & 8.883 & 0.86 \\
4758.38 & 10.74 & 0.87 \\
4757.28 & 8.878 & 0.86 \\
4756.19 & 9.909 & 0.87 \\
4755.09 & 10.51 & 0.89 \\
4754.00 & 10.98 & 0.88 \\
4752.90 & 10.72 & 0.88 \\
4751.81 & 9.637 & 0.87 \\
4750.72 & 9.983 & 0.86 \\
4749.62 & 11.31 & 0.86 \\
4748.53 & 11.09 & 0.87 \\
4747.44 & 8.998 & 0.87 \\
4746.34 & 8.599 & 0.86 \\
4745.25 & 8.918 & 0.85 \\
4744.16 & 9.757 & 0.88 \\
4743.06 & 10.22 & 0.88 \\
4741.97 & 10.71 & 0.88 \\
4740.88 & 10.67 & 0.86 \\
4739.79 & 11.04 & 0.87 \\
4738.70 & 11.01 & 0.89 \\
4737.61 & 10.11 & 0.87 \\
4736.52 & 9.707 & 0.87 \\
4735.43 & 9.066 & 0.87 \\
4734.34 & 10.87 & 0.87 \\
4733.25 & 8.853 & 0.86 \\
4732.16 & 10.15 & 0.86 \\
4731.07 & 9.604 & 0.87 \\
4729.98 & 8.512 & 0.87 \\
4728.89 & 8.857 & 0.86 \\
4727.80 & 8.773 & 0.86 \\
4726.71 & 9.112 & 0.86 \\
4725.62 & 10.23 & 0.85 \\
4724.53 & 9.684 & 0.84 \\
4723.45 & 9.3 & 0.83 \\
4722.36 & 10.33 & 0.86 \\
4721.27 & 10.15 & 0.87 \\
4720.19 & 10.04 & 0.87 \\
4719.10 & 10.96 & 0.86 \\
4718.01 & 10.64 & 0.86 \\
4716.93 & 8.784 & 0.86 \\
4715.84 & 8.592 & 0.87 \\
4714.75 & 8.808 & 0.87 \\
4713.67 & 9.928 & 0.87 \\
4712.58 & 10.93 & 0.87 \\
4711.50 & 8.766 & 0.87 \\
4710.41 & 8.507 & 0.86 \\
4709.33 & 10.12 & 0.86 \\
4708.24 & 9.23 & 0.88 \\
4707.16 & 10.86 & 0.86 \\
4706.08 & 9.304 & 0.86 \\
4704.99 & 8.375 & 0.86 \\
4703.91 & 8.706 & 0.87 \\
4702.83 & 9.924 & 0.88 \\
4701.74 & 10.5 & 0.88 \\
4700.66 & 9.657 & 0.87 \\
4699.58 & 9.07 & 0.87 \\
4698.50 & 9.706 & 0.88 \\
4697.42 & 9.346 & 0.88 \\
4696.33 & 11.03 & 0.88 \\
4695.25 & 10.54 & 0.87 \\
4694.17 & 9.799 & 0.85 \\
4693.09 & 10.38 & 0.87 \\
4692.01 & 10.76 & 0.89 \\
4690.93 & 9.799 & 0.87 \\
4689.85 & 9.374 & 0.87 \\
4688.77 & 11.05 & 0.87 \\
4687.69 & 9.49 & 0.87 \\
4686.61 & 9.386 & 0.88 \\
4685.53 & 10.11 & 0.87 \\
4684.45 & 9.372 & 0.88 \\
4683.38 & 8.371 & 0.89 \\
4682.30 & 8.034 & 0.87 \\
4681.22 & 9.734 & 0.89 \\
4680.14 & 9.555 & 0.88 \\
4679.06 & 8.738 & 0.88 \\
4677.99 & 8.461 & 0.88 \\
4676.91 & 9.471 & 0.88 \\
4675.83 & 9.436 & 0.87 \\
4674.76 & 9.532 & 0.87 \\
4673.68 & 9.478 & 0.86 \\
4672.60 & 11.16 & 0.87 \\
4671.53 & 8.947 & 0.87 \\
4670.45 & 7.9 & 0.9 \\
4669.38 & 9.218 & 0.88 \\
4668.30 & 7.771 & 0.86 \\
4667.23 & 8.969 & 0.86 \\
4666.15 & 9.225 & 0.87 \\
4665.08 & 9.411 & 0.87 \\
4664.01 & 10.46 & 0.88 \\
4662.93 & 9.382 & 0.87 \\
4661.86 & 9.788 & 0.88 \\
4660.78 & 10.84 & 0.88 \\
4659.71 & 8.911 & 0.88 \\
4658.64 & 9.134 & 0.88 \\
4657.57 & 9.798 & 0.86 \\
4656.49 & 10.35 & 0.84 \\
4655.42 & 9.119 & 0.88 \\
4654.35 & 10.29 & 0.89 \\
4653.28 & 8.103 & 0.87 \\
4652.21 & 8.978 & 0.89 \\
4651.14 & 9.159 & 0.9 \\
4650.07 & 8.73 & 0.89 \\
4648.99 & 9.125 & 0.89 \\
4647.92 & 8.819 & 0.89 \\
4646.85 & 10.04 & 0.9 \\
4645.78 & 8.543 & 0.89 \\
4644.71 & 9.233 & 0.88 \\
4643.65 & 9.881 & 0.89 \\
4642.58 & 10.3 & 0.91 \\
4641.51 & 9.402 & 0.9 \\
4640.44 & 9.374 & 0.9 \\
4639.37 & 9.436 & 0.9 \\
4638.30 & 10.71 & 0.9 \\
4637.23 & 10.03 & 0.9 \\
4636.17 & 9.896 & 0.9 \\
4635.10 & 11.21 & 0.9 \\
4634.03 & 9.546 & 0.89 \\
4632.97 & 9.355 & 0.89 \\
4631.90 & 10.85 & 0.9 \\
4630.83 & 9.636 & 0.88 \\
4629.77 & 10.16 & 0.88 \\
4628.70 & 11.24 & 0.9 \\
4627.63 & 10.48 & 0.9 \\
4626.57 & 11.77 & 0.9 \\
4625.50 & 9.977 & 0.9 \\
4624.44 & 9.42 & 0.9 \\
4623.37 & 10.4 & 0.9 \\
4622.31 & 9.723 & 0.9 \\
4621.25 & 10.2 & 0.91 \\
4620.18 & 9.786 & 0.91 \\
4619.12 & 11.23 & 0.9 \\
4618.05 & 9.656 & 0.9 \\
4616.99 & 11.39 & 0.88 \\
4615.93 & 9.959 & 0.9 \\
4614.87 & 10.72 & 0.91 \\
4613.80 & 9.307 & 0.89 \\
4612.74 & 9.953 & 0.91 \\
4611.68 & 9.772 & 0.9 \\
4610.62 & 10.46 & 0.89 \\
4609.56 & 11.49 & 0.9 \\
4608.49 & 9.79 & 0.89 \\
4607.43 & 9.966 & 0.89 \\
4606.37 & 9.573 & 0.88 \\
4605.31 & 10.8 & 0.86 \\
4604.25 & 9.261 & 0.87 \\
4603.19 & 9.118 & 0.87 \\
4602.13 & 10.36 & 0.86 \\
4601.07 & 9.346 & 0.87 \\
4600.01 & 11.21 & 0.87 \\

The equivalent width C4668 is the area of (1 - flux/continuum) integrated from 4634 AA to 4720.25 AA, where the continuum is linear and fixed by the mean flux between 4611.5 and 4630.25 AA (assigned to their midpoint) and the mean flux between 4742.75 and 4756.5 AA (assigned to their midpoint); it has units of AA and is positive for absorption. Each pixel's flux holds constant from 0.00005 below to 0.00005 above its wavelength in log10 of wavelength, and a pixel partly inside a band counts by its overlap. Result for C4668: 5.36 AA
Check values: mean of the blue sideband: 10.3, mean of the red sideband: 10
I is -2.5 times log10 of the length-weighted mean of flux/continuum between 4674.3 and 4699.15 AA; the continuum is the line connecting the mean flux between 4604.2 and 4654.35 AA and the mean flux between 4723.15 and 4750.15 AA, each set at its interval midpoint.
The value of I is 0.027 mag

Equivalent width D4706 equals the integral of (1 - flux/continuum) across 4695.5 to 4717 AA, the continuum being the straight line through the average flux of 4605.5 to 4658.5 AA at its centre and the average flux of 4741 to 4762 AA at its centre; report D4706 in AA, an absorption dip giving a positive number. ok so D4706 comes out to 0.9 AA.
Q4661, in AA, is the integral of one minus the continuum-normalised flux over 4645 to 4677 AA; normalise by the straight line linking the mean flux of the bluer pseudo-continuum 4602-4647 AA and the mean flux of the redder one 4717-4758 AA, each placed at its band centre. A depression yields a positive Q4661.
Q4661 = 2.2 AA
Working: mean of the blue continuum 10.1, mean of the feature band 9.33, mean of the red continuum 9.93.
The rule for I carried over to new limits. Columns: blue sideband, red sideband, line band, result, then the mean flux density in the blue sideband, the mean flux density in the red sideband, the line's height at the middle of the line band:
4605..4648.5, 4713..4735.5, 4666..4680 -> 0.09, 10.1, 9.6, 9.85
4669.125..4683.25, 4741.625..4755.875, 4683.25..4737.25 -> -0.01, 9.18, 10.1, 9.61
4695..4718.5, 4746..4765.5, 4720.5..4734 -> 0.03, 9.59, 9.93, 9.73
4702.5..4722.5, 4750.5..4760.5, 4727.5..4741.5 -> 0.00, 9.61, 9.99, 9.81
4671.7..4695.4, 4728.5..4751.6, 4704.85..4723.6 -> 0.01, 9.61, 9.91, 9.78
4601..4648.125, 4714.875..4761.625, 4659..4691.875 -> 0.06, 10.1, 9.85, 9.96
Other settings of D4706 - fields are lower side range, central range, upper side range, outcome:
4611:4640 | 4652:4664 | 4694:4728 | 0.5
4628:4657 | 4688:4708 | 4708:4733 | -0.6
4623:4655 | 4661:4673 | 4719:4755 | 0.6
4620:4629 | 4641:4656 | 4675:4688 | 0.9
